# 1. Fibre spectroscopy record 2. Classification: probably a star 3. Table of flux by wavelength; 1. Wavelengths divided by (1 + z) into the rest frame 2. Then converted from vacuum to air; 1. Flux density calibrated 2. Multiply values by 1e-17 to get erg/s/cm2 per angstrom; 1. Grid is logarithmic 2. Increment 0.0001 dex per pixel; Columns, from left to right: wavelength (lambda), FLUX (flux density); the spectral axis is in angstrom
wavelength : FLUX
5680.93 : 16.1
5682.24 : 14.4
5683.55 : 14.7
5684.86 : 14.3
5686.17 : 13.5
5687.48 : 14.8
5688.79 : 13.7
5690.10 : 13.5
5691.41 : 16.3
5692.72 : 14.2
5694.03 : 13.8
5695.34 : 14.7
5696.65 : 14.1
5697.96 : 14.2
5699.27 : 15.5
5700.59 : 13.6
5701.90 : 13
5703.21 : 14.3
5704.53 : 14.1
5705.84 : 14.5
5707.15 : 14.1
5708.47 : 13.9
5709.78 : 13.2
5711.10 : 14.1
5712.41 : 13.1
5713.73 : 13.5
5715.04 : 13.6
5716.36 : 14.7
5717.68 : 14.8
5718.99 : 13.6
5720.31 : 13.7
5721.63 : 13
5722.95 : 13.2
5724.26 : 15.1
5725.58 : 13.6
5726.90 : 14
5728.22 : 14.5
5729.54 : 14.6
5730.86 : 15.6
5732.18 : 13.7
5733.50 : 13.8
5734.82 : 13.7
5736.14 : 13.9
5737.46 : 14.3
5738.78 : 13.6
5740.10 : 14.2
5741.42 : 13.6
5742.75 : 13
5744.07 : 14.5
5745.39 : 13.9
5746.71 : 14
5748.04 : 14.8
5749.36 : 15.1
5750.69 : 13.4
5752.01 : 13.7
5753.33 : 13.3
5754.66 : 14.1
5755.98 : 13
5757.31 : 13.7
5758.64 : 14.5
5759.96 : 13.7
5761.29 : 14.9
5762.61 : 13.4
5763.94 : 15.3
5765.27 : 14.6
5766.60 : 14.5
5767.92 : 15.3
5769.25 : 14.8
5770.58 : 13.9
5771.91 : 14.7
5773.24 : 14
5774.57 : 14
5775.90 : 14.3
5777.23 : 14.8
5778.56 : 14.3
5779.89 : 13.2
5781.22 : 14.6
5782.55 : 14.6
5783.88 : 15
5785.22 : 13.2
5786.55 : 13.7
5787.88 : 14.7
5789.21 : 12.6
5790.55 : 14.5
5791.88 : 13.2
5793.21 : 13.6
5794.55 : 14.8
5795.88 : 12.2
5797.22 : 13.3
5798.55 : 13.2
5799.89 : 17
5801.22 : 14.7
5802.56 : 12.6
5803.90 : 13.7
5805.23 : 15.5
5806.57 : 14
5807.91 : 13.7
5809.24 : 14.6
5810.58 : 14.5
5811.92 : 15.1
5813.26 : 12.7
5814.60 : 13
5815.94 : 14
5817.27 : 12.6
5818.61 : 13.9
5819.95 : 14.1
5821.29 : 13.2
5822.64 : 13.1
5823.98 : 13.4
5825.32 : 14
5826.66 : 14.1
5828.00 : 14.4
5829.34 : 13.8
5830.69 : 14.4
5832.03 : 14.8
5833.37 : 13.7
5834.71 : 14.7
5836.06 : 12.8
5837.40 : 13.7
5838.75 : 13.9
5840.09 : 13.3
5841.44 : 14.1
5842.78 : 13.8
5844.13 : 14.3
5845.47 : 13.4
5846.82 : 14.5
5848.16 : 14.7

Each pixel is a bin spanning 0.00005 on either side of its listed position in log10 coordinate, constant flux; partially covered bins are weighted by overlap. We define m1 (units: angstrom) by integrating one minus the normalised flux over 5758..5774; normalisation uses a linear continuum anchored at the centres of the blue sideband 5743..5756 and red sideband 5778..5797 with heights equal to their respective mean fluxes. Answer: -0.60 angstrom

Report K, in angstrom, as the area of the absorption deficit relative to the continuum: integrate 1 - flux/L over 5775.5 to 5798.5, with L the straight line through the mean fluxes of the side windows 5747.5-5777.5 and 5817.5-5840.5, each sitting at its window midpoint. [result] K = 0.3 angstrom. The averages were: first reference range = 14.2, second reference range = 13.8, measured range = 13.9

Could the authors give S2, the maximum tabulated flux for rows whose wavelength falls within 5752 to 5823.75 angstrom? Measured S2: 17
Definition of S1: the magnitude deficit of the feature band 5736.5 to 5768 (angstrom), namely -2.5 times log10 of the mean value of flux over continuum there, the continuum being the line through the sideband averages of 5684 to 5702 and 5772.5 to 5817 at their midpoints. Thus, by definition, 0.00 mag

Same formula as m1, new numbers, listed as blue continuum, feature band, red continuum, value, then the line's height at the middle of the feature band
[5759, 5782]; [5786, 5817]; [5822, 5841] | 0.4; 14.1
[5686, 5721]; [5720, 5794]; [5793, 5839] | -0.4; 14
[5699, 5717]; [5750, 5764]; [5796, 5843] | 0.1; 13.9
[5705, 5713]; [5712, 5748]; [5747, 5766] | -0.1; 14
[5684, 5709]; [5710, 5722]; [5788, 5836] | 0.3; 14.2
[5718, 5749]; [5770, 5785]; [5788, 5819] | -0.4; 13.9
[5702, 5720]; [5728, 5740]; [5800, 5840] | -0.2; 13.9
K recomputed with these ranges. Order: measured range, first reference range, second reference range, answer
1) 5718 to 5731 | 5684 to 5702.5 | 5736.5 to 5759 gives 0.0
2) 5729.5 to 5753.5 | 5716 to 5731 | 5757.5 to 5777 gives 0.4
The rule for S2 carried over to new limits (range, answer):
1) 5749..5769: 15.3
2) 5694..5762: 15.6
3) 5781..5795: 15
